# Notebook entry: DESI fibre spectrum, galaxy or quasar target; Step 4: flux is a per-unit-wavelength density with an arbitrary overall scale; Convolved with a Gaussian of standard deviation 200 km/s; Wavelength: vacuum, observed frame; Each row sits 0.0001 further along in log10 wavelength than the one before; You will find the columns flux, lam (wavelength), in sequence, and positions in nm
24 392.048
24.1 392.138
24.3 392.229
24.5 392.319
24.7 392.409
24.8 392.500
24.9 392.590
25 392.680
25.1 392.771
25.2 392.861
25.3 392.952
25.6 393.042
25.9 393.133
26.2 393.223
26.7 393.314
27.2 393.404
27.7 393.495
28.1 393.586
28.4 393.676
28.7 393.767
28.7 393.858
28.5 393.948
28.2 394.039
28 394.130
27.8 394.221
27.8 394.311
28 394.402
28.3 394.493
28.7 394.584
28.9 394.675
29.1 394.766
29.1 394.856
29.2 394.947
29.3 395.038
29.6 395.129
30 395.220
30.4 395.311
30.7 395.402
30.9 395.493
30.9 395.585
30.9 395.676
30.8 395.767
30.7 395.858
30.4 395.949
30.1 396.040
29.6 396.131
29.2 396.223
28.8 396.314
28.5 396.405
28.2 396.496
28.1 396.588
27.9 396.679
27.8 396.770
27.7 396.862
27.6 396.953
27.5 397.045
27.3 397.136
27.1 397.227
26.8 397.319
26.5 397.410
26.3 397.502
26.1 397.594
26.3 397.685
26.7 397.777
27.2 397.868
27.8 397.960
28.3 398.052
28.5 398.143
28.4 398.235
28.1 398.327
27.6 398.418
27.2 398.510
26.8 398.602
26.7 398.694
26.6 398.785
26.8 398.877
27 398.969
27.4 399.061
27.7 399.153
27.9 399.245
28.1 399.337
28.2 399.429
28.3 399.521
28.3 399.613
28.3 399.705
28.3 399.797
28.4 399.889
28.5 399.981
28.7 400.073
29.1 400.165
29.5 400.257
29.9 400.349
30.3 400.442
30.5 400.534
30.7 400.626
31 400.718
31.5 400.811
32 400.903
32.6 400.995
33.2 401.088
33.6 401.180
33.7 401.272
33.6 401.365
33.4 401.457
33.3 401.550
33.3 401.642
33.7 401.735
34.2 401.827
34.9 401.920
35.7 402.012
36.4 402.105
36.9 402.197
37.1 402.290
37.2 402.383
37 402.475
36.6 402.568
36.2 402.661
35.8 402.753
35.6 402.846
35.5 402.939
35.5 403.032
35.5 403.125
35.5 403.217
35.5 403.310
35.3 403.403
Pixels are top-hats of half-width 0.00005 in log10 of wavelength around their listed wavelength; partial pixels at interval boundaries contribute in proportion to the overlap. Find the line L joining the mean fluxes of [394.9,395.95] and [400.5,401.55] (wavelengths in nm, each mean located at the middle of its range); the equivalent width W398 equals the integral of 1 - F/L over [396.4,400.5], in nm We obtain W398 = 0.48 nm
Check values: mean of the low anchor 30.3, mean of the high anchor 32.4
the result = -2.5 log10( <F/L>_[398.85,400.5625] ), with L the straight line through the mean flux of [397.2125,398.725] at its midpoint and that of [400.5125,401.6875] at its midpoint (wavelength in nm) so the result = 0.06 mag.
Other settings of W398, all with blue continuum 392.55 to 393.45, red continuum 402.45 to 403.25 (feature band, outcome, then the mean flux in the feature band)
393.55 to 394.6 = -0.06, 28.3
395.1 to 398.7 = 0.15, 28.4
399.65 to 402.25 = 0.15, 32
